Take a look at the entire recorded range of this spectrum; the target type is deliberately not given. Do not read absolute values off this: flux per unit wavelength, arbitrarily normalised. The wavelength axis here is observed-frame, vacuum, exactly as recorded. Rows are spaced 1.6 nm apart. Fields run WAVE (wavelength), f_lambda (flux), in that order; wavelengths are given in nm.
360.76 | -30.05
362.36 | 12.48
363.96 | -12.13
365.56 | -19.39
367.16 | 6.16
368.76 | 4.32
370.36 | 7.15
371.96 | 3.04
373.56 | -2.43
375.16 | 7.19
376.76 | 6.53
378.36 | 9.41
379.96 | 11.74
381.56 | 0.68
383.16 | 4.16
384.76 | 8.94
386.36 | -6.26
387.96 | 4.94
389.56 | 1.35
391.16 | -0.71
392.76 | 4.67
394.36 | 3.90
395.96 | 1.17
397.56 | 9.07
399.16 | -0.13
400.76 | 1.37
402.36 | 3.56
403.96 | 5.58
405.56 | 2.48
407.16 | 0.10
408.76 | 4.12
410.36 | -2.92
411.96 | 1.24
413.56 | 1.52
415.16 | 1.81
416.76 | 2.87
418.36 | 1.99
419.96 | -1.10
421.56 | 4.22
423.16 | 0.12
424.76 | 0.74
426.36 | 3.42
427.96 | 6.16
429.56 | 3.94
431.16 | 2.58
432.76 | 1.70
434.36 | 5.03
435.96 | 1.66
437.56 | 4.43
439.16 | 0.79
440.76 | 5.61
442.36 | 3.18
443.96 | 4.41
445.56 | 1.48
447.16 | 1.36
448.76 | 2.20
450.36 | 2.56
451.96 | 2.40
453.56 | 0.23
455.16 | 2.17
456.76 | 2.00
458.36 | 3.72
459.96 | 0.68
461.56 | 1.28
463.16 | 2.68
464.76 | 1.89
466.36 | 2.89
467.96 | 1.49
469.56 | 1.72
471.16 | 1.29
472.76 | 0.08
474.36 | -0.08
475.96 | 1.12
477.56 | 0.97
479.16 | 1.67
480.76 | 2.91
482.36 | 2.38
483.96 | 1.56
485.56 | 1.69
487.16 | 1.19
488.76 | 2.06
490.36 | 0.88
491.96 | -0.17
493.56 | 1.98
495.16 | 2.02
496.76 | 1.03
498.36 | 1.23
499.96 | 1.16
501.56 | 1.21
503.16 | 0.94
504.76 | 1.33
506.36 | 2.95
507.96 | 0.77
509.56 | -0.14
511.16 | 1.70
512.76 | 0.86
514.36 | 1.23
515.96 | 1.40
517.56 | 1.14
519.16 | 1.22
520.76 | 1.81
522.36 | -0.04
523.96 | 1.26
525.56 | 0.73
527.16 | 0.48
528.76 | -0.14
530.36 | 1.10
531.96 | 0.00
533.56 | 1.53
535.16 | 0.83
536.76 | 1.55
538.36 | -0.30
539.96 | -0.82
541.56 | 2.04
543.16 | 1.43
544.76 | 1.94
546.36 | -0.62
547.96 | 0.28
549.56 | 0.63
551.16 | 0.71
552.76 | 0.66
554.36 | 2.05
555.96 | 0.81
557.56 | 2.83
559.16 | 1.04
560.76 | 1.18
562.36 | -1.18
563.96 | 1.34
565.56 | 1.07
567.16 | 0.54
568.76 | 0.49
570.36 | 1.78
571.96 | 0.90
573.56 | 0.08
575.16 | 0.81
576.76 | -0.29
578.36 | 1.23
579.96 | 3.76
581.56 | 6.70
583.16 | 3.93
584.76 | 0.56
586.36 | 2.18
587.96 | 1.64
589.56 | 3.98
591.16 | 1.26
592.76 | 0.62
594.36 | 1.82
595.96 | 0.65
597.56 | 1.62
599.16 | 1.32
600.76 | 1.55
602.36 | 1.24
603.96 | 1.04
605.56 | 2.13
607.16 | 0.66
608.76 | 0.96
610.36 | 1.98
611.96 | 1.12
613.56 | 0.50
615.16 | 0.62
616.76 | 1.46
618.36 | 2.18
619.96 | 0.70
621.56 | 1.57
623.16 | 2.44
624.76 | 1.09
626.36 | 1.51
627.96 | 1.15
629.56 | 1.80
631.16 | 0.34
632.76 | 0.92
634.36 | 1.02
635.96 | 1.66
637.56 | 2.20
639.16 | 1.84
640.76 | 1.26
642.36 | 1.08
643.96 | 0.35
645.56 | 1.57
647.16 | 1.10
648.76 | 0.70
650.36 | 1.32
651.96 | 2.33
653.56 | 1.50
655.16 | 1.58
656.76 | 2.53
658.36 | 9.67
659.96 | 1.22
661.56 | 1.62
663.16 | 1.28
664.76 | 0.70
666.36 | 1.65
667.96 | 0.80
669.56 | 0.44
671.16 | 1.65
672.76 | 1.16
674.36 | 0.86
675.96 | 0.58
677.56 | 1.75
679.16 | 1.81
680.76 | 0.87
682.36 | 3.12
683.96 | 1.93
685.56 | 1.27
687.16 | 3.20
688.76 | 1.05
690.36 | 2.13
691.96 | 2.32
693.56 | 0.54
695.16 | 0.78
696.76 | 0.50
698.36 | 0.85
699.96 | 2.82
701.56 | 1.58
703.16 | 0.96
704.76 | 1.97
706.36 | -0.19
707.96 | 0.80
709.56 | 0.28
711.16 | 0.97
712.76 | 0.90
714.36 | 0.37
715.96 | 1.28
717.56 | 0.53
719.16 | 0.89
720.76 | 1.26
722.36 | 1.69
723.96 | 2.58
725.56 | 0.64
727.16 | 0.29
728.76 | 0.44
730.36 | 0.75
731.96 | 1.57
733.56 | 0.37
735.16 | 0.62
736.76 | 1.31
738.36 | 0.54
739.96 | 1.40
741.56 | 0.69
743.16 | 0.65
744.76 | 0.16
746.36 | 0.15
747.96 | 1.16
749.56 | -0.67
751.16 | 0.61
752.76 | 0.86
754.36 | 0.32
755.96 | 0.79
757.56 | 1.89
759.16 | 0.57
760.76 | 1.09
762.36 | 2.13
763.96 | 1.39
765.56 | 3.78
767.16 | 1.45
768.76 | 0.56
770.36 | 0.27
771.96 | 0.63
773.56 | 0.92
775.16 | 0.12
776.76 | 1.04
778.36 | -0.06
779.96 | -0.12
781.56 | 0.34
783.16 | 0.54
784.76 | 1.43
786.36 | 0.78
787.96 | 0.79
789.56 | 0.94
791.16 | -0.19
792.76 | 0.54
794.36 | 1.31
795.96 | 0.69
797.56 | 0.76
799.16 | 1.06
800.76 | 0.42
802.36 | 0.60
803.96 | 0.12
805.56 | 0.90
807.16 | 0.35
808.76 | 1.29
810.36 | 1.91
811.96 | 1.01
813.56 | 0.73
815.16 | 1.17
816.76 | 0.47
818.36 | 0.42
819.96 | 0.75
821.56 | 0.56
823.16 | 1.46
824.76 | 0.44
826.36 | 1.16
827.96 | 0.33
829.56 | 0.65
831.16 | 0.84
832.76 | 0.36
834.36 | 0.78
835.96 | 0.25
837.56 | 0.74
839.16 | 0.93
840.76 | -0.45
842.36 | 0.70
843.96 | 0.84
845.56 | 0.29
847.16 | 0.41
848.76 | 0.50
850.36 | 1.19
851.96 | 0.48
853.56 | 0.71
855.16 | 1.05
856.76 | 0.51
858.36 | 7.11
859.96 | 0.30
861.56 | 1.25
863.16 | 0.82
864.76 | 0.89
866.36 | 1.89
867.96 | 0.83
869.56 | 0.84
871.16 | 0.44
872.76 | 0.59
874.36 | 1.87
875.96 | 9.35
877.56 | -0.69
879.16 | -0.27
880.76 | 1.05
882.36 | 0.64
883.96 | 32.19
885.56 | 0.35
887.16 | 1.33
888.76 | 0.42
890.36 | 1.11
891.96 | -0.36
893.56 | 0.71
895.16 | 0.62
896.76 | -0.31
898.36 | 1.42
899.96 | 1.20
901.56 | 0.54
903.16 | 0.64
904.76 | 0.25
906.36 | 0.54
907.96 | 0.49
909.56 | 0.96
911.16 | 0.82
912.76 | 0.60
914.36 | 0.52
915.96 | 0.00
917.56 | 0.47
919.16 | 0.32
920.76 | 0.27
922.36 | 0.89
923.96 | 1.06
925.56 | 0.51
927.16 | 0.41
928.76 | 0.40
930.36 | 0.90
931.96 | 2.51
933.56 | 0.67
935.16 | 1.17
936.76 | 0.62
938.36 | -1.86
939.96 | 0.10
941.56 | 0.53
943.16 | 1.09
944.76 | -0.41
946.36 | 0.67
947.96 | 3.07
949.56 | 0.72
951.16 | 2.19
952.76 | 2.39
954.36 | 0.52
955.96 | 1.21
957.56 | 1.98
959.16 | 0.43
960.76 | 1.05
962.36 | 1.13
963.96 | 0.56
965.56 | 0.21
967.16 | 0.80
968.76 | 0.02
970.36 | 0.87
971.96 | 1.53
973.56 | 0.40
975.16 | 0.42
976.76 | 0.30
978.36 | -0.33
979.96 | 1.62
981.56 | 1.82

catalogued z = 0.765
